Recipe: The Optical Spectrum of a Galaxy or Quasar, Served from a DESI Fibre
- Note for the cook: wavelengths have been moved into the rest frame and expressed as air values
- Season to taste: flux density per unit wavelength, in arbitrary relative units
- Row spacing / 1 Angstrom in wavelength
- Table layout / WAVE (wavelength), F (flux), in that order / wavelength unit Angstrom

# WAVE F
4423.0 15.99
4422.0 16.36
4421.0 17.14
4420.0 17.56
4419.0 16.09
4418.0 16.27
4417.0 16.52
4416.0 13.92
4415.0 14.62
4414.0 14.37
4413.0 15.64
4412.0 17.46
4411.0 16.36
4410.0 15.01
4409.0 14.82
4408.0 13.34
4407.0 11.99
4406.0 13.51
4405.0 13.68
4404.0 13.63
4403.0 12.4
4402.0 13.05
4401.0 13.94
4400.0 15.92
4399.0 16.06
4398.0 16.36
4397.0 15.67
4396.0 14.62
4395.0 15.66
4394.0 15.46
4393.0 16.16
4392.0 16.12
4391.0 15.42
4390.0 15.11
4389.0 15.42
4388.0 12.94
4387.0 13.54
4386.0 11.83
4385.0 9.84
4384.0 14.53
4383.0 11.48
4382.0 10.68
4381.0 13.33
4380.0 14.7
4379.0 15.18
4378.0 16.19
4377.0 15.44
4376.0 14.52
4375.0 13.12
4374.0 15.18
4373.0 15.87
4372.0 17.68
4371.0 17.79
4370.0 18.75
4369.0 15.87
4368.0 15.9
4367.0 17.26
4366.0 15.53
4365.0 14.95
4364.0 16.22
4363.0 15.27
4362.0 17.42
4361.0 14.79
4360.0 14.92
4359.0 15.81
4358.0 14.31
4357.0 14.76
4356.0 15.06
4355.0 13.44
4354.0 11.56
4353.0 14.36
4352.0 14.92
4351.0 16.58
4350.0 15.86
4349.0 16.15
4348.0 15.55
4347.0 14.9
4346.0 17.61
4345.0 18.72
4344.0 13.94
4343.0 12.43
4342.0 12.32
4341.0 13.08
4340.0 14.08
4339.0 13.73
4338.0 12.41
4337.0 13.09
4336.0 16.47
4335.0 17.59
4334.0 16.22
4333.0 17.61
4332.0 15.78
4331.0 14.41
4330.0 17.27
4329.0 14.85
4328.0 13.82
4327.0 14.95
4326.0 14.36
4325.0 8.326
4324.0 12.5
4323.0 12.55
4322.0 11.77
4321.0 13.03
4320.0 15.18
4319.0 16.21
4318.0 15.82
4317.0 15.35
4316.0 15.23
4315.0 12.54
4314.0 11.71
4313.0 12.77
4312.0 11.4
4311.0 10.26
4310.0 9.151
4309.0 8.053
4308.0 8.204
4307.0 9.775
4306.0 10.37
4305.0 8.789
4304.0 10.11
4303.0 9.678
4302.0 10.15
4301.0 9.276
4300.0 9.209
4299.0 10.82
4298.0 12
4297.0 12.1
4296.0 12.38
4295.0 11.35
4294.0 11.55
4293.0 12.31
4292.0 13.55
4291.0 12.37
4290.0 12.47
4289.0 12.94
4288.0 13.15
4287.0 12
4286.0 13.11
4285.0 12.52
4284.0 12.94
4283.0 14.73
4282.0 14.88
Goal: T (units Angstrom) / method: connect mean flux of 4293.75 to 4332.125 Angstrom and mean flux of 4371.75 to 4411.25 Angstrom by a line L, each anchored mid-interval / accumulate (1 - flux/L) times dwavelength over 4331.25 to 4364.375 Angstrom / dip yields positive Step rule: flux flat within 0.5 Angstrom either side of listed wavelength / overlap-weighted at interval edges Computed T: -4.94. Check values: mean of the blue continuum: 12.1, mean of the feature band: 15.1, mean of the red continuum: 14.4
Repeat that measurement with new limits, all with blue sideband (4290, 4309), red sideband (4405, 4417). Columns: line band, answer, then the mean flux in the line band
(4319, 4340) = -4.5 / 14.3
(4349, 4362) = -2.2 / 14.9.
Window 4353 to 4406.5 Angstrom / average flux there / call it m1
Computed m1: 14.8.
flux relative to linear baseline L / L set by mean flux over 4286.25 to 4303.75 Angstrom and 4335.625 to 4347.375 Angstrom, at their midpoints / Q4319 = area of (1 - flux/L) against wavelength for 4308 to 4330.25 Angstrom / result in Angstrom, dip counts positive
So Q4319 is 0.3 Angstrom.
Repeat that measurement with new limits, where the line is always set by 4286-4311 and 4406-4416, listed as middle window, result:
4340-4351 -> -2.2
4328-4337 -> -2.9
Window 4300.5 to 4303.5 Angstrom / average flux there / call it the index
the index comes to 9.7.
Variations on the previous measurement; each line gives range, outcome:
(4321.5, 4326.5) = 11.9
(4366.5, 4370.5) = 16.9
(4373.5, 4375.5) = 14.1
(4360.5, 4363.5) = 15.8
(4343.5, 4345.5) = 16.3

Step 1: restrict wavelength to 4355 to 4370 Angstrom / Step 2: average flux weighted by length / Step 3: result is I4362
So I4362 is 15.6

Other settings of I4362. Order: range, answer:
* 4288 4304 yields 11.5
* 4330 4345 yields 14.7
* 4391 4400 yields 15.8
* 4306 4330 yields 12.6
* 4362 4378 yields 16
